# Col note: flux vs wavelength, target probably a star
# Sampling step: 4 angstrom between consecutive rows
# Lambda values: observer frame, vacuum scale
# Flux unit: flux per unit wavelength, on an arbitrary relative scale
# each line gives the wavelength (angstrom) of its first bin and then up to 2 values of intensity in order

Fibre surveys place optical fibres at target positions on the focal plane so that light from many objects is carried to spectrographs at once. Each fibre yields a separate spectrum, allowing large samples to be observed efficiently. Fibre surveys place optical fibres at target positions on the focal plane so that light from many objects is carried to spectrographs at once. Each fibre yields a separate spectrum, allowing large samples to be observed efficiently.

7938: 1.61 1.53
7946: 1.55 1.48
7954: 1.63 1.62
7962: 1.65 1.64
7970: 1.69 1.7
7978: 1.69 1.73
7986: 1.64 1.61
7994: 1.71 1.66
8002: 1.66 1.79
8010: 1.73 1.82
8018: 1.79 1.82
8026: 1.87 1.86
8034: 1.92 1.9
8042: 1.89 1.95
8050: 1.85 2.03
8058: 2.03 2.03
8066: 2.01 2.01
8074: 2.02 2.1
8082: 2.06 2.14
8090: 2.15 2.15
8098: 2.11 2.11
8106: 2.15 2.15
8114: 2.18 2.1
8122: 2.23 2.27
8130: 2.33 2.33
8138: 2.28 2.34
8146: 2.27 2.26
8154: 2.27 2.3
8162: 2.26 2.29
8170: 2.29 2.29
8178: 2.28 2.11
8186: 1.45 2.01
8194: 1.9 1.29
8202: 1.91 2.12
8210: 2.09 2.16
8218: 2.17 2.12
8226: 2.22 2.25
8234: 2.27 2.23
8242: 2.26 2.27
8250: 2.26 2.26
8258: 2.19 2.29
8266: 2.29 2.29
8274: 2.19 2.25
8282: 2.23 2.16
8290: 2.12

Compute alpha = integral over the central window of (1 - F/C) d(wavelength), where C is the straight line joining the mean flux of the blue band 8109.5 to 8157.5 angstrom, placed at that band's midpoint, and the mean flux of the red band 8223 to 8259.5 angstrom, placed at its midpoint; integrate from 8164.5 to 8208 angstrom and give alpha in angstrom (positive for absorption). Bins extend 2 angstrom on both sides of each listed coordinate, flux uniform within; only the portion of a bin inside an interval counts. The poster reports 5.0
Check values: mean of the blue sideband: 2.26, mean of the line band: 1.99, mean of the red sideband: 2.24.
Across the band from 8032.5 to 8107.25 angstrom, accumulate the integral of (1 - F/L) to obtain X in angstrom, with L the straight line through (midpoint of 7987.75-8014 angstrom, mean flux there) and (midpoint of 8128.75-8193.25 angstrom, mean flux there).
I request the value -4.4 angstrom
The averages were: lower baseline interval 1.7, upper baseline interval 2.2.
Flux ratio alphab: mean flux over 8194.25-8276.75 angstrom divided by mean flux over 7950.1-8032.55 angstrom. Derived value 1.26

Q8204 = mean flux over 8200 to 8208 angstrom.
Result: 2.02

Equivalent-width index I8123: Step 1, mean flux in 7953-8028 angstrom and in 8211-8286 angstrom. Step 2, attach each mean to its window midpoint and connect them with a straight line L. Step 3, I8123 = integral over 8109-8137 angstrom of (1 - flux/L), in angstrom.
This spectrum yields -3.61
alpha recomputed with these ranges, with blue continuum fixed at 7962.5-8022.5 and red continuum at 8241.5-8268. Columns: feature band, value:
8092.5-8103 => -1.1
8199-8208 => 0.9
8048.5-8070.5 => -1.7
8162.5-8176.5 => -1.4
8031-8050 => -1.0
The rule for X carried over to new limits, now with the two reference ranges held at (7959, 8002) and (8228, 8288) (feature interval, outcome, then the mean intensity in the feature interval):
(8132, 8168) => -4.8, 2.29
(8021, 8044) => -1.3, 1.88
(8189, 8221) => 2.7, 1.96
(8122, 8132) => -1.6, 2.29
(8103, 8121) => -1.9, 2.15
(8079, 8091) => -1.4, 2.11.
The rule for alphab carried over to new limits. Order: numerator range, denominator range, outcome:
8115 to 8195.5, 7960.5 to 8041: 1.26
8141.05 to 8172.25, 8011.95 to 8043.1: 1.23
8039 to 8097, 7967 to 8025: 1.18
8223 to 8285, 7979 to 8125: 1.16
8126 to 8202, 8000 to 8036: 1.18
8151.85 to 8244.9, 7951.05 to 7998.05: 1.27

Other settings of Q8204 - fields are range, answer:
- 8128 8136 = 2.33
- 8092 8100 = 2.13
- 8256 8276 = 2.25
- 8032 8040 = 1.91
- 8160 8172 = 2.28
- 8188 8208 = 1.85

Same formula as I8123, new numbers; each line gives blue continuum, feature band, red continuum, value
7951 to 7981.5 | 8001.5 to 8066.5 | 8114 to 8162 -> 0.6 angstrom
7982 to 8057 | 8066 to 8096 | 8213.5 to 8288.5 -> -2.6 angstrom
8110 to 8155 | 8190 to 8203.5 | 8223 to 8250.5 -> 3.1 angstrom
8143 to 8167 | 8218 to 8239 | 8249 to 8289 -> 0.4 angstrom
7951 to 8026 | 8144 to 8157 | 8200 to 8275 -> -1.6 angstrom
